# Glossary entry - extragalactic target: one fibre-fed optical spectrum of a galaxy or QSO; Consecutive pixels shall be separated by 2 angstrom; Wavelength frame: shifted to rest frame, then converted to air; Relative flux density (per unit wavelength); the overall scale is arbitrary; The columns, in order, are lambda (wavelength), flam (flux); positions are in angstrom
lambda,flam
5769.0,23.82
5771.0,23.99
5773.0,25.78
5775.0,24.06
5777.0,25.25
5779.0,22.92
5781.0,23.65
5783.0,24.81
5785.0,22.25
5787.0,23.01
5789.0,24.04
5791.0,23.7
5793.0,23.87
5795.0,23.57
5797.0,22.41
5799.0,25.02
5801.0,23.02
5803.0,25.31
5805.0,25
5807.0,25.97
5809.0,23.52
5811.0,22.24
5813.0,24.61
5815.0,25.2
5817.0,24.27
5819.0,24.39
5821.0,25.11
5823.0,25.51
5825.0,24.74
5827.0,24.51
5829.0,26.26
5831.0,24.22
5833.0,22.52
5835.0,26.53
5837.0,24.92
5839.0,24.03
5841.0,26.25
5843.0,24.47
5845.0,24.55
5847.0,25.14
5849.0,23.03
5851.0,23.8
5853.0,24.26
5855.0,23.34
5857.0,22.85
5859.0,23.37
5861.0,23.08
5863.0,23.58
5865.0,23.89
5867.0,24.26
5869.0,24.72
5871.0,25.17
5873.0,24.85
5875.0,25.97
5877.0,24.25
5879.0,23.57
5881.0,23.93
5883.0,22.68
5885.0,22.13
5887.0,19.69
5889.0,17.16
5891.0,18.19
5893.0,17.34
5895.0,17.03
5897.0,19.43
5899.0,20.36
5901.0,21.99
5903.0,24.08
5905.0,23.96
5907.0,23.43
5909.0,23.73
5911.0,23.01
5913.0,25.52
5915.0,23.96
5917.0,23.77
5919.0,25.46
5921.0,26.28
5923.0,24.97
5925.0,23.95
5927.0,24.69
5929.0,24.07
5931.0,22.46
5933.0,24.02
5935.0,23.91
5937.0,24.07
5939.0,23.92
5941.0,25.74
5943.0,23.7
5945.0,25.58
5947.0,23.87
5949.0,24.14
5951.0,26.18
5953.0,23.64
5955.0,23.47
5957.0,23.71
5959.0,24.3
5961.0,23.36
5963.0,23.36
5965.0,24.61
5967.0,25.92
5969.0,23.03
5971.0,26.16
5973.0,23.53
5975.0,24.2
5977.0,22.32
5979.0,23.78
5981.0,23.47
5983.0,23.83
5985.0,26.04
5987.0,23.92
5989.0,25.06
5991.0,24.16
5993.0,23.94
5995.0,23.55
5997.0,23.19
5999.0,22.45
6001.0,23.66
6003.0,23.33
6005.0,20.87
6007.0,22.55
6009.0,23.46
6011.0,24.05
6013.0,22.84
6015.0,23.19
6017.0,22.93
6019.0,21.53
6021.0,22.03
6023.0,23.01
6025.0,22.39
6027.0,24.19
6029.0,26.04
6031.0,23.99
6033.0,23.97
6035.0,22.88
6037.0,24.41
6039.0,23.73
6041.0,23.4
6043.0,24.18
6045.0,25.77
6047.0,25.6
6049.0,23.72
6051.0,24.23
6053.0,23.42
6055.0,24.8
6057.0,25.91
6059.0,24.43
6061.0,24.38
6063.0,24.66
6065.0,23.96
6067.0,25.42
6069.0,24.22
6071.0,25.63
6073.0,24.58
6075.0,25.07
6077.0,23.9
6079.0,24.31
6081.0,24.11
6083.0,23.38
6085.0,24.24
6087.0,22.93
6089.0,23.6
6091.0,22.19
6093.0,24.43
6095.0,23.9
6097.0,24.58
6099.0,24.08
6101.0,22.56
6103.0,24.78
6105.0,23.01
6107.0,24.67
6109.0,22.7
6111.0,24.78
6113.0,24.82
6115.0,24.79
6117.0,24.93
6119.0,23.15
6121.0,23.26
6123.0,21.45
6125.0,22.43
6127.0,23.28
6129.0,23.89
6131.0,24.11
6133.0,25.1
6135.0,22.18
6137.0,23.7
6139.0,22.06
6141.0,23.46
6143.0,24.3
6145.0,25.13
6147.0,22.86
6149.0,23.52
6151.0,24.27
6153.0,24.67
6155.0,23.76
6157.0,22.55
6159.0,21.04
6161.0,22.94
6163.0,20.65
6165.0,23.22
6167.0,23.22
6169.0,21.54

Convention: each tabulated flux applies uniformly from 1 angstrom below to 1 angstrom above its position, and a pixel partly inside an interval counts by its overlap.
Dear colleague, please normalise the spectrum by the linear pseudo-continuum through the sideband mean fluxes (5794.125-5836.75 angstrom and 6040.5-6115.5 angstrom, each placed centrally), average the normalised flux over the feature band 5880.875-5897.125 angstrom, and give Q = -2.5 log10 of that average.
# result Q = 0.24 mag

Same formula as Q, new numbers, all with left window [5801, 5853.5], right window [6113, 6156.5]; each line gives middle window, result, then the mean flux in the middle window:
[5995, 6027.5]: 0.05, 22.9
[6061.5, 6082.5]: -0.03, 24.6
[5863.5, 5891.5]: 0.07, 23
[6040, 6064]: -0.03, 24.5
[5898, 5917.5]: 0.04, 23.4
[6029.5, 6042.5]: 0.01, 23.8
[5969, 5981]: 0.01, 23.9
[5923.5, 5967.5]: 0.00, 24.2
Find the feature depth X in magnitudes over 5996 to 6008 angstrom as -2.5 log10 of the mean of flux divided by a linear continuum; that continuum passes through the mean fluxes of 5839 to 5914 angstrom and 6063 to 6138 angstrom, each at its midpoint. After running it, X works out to 0.04 mag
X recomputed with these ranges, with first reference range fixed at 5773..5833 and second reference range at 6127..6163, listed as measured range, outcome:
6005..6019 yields 0.04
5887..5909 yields 0.17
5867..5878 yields -0.04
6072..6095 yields -0.01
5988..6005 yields 0.01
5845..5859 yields 0.02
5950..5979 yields -0.01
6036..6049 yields -0.04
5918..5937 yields -0.02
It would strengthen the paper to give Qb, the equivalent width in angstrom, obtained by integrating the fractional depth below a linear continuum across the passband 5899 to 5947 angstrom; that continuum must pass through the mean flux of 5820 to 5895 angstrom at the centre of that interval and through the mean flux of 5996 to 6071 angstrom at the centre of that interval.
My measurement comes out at -1.0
